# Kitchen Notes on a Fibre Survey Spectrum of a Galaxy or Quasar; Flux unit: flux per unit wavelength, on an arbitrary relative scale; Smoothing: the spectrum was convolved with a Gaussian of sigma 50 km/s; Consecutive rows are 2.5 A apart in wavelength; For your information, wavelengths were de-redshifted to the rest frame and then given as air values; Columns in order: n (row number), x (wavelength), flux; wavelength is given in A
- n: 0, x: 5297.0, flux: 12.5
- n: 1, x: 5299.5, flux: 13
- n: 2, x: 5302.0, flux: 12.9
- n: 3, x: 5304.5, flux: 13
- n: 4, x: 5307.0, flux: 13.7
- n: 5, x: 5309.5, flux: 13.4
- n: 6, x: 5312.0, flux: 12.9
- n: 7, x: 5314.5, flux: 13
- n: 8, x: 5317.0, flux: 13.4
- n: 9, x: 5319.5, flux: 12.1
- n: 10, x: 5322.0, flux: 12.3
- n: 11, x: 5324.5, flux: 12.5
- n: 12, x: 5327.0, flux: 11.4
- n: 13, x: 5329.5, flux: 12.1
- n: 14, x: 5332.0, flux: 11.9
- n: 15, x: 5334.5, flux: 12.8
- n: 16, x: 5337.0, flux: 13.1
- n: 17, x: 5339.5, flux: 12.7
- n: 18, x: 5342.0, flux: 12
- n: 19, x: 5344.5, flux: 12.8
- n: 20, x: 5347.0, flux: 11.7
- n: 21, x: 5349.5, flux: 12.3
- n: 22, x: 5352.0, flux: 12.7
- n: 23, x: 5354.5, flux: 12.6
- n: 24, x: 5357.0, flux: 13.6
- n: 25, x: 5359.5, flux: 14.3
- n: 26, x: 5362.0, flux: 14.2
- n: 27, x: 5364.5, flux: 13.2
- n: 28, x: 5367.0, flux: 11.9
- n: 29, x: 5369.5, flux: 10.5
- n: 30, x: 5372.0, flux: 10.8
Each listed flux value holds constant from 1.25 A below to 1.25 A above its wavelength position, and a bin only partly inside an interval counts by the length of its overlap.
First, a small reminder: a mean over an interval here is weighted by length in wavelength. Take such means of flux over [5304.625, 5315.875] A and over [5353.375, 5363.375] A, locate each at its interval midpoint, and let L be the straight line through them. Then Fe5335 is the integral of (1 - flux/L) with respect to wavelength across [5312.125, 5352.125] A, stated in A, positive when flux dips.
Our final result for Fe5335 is 3.0 A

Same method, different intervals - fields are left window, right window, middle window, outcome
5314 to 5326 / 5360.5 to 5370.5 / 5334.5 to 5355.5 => 0.12 A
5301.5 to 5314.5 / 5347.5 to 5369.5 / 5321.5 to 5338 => 0.98 A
